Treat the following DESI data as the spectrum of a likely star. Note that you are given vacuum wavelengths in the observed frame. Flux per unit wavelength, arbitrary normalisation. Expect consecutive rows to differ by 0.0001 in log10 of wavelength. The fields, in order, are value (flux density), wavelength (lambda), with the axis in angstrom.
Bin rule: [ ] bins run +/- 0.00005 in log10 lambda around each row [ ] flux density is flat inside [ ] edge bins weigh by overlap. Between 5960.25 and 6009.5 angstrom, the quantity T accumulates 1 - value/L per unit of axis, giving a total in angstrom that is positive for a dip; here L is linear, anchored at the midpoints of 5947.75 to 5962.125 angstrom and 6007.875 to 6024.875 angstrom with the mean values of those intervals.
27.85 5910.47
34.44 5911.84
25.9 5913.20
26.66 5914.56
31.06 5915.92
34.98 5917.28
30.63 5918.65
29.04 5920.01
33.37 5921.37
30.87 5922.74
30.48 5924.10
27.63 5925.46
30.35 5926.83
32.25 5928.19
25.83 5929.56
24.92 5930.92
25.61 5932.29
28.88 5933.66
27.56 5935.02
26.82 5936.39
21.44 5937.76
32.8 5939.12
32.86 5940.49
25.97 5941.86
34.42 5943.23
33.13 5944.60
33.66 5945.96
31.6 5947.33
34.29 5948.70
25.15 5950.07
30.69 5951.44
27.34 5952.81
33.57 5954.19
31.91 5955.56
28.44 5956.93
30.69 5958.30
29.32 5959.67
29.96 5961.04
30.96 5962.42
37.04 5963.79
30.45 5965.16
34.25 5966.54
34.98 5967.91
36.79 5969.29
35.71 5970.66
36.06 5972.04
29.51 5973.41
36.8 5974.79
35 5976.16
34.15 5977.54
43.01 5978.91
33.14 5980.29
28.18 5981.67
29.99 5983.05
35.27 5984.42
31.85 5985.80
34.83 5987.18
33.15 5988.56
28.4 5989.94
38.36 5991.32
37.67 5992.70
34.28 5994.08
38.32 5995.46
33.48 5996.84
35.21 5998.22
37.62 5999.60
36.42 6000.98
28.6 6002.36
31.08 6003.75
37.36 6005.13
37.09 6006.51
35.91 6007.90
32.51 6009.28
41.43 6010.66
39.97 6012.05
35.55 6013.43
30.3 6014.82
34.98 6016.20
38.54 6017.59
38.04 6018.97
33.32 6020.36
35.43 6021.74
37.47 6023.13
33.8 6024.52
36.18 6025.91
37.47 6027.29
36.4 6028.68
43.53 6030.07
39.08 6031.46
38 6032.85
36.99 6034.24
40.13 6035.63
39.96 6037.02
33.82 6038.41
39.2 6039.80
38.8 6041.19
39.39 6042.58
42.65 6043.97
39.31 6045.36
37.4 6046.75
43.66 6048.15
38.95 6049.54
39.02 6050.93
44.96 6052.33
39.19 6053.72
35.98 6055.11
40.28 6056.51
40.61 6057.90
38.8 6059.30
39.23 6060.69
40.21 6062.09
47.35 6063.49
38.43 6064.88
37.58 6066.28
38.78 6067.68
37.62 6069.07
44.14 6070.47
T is -1.9 angstrom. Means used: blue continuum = 30.2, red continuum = 36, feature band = 34.3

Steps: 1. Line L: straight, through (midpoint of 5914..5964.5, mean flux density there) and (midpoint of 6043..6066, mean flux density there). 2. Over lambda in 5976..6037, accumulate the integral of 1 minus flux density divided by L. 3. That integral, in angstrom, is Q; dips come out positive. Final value 0.6 angstrom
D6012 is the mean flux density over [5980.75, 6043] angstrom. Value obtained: 35.8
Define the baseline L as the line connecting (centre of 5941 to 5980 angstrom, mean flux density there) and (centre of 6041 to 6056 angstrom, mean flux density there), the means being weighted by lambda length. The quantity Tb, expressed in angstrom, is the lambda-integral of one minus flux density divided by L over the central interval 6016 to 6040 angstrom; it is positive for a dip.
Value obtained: 0.6 angstrom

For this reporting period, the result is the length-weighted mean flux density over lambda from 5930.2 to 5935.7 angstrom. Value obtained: 26.8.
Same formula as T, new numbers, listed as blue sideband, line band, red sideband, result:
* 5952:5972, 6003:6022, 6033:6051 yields 0.43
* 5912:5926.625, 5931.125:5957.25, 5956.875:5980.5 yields 1.90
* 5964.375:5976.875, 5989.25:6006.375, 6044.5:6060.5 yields 0.66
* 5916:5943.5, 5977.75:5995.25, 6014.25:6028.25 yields -0.48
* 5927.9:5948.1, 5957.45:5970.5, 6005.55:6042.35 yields -0.50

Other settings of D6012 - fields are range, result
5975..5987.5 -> 34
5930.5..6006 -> 32.4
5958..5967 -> 31.8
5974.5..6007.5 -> 34.5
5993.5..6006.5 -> 34.8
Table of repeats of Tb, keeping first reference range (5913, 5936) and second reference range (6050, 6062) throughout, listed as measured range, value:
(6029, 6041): -0.2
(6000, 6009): 0.3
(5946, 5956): 0.2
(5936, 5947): 0.1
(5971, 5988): -0.2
